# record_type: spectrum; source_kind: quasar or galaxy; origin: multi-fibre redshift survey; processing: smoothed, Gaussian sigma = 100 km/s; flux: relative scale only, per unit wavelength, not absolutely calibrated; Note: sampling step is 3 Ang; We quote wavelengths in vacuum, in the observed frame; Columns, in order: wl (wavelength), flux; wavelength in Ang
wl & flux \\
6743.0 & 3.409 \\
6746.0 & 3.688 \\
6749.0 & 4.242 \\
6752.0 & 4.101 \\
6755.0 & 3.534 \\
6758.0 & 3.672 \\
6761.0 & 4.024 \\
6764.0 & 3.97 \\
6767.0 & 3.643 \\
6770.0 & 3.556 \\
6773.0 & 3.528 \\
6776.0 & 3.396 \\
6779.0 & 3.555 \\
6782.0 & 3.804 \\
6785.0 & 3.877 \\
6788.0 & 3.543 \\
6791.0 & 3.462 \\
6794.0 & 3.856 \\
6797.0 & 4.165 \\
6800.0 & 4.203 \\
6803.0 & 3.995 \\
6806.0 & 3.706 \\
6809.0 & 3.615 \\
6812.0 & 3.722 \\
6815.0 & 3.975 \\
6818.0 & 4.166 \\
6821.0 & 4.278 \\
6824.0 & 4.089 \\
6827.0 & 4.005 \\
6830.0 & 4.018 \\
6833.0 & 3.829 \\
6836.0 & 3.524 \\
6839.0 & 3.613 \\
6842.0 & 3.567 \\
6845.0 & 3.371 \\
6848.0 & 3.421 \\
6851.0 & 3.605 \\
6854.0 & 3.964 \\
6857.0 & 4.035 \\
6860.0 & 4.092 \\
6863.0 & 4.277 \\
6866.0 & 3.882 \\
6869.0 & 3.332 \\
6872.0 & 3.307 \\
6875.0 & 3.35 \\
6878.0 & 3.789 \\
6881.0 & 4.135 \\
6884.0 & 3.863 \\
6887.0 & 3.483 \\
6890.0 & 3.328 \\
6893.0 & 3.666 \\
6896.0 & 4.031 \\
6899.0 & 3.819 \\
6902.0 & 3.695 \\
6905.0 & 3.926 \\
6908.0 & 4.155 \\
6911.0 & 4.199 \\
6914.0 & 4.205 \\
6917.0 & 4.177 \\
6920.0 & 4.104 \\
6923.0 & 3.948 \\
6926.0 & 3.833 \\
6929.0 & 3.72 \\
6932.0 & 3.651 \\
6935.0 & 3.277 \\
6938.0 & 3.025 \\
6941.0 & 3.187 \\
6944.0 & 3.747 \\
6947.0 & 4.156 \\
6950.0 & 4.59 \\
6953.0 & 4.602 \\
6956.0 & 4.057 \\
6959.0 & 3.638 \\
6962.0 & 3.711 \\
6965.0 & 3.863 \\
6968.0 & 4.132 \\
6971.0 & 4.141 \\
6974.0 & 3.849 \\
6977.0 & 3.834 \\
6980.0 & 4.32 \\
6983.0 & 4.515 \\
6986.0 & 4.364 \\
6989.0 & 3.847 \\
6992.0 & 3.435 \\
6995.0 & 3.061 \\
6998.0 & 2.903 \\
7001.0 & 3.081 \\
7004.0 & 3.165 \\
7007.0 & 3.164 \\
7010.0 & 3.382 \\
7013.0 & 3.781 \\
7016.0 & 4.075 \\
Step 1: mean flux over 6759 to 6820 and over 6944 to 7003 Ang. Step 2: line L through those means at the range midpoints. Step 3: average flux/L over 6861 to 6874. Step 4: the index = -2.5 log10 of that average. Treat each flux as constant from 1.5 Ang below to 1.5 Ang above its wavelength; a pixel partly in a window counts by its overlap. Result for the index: 0.04 mag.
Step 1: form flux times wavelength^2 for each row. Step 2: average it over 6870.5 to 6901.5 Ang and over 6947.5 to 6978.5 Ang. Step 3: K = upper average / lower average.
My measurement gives 1.1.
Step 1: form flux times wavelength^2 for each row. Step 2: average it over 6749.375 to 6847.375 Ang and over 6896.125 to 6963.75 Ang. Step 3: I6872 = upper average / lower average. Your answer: 1.06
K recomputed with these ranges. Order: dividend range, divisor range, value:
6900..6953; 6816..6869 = 1.03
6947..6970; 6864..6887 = 1.14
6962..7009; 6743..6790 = 1.06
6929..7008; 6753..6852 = 1.04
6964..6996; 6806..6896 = 1.09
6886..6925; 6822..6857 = 1.06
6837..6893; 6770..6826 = 0.98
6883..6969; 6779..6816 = 1.05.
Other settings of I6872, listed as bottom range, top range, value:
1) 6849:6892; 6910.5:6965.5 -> 1.06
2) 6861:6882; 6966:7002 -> 1.05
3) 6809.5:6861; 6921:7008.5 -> 1.02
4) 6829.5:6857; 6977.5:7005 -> 1.04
